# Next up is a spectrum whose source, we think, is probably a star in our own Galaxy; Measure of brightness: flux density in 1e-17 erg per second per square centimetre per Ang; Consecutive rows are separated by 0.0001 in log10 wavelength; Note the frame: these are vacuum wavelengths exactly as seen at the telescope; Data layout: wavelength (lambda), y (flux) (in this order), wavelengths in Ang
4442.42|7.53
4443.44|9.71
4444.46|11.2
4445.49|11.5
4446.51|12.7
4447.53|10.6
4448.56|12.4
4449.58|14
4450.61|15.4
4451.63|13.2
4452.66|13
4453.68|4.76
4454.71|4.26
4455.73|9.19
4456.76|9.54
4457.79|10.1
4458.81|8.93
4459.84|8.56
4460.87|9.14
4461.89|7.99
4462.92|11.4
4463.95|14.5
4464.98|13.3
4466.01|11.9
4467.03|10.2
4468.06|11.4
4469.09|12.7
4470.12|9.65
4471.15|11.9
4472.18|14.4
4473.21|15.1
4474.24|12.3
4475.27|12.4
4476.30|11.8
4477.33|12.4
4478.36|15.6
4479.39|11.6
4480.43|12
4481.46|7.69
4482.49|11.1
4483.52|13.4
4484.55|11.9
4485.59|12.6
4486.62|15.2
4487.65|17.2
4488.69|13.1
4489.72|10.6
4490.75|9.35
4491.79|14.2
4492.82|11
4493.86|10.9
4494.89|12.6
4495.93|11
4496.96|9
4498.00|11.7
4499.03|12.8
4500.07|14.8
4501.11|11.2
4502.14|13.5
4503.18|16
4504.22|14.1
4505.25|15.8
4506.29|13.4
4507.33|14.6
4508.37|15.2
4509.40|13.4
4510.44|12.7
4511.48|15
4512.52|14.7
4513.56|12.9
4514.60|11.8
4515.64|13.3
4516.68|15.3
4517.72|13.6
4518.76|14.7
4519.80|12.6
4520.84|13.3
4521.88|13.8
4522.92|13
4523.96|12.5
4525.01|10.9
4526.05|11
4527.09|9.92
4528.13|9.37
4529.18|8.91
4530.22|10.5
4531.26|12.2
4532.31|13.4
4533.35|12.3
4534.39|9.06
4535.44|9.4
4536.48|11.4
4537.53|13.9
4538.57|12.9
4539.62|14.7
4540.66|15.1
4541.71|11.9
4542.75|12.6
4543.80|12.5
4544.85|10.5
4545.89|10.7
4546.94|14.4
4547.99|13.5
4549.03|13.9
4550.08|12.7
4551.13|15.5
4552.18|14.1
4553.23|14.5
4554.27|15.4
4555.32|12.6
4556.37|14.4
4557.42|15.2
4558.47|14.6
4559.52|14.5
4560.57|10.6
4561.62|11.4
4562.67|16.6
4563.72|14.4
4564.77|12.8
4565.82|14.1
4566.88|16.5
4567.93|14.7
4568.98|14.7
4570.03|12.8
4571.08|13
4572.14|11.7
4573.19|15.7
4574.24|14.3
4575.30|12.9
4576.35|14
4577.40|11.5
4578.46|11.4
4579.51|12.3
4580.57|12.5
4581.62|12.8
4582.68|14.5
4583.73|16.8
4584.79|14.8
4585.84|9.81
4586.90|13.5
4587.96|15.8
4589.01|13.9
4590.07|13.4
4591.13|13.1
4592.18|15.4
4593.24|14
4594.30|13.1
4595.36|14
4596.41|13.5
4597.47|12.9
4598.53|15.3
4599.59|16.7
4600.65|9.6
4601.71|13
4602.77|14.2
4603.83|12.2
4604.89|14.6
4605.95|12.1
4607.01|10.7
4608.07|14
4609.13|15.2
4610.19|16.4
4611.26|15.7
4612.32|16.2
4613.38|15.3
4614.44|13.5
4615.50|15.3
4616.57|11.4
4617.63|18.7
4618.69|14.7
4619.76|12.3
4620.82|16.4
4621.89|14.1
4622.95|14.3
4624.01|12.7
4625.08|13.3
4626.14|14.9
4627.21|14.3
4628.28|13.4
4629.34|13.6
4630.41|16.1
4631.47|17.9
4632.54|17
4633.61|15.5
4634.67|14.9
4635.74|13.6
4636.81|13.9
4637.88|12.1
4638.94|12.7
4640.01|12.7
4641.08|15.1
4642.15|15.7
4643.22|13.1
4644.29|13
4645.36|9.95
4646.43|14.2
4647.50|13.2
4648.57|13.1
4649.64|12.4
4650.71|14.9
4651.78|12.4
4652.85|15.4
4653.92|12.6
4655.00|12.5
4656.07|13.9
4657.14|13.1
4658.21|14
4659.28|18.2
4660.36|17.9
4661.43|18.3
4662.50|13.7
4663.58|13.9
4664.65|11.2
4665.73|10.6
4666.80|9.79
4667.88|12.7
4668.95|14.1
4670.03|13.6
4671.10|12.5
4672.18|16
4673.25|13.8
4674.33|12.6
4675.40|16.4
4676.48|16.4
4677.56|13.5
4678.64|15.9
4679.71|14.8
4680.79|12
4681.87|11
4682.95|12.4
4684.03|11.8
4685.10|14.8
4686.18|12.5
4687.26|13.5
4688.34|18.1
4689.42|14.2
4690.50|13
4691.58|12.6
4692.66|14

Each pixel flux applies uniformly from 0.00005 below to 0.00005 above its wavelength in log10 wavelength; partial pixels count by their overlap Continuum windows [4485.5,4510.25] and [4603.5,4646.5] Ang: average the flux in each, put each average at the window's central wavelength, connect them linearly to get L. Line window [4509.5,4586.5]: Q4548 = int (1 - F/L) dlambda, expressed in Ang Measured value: 2.5 Ang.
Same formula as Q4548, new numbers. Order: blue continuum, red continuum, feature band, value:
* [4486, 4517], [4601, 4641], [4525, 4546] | 2.9 Ang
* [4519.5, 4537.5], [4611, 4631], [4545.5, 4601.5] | -3.5 Ang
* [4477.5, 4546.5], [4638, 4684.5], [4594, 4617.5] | -1.3 Ang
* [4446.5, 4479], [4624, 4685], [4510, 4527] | -1.4 Ang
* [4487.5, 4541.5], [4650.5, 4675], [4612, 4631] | -1.4 Ang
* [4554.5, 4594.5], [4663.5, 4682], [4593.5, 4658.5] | -2.0 Ang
